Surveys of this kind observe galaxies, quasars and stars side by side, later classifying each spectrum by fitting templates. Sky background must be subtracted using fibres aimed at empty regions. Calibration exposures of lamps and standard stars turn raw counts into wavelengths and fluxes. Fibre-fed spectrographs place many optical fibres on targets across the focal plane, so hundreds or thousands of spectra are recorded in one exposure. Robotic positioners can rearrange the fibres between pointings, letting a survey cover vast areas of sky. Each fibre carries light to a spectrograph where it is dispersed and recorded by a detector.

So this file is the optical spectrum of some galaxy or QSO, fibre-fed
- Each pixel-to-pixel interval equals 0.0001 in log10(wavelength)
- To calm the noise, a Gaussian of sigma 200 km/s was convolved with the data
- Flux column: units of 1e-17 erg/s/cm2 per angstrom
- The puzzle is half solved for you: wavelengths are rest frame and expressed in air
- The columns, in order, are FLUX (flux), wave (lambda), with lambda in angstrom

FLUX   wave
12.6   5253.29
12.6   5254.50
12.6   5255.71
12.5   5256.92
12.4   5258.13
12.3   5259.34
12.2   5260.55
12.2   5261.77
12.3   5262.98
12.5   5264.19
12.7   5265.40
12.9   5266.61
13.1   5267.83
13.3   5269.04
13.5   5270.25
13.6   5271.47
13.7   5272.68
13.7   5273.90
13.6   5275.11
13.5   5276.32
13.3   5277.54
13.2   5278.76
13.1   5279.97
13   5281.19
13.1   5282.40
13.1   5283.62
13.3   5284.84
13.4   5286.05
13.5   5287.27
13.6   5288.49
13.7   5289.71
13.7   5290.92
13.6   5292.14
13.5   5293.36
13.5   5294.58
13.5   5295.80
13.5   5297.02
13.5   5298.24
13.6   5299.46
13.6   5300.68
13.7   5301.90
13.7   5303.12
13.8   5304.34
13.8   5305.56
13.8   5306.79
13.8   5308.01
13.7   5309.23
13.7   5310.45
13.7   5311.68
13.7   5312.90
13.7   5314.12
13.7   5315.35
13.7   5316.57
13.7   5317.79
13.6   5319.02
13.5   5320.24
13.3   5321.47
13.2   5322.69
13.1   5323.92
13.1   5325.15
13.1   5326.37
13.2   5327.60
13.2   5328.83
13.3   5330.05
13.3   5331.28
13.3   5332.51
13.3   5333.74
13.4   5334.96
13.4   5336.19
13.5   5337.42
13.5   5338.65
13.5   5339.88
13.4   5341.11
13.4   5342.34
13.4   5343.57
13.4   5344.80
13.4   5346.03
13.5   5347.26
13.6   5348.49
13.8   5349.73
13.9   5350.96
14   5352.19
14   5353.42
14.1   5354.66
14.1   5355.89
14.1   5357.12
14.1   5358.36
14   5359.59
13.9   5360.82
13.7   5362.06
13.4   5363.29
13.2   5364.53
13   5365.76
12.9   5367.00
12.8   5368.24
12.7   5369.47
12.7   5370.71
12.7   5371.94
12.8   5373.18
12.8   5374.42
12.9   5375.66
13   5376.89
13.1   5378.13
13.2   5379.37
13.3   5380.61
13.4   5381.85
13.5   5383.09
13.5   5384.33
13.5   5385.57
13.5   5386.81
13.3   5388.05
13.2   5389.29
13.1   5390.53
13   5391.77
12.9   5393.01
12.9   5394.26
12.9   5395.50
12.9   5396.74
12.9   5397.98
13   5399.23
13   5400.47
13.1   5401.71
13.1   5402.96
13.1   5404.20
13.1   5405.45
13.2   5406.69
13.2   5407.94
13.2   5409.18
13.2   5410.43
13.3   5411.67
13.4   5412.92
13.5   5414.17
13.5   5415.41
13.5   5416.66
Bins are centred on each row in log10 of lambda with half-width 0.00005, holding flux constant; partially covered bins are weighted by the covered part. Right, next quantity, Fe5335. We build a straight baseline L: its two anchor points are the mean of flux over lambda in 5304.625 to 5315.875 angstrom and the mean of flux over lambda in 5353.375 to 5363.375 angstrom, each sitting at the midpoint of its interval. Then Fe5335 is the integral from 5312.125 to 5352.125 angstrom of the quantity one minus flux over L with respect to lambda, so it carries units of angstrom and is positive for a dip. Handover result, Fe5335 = 1.11 angstrom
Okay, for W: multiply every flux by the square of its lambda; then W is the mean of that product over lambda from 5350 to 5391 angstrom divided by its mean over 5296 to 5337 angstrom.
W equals 1.0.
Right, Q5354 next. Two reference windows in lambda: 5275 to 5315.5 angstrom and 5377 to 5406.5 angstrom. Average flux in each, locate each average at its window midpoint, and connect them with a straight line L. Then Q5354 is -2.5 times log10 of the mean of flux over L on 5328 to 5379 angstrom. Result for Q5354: -0.01 mag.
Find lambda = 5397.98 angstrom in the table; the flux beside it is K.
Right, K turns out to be 12.9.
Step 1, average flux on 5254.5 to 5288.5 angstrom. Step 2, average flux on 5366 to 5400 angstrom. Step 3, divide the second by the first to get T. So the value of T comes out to 1.00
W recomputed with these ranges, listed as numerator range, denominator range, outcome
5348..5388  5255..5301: 1.05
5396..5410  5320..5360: 0.99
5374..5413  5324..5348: 1.01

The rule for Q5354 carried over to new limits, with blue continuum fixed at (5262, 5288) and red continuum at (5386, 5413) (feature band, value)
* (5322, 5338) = -0.01 mag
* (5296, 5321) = -0.04 mag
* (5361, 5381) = 0.01 mag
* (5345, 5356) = -0.05 mag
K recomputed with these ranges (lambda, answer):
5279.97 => 13.1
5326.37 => 13.1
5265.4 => 12.7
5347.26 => 13.5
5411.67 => 13.3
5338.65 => 13.5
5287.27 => 13.5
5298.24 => 13.5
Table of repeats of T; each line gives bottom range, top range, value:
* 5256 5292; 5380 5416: 1.01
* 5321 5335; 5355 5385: 1.00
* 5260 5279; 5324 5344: 1.02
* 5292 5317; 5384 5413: 0.96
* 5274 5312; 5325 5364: 1.00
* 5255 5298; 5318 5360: 1.03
